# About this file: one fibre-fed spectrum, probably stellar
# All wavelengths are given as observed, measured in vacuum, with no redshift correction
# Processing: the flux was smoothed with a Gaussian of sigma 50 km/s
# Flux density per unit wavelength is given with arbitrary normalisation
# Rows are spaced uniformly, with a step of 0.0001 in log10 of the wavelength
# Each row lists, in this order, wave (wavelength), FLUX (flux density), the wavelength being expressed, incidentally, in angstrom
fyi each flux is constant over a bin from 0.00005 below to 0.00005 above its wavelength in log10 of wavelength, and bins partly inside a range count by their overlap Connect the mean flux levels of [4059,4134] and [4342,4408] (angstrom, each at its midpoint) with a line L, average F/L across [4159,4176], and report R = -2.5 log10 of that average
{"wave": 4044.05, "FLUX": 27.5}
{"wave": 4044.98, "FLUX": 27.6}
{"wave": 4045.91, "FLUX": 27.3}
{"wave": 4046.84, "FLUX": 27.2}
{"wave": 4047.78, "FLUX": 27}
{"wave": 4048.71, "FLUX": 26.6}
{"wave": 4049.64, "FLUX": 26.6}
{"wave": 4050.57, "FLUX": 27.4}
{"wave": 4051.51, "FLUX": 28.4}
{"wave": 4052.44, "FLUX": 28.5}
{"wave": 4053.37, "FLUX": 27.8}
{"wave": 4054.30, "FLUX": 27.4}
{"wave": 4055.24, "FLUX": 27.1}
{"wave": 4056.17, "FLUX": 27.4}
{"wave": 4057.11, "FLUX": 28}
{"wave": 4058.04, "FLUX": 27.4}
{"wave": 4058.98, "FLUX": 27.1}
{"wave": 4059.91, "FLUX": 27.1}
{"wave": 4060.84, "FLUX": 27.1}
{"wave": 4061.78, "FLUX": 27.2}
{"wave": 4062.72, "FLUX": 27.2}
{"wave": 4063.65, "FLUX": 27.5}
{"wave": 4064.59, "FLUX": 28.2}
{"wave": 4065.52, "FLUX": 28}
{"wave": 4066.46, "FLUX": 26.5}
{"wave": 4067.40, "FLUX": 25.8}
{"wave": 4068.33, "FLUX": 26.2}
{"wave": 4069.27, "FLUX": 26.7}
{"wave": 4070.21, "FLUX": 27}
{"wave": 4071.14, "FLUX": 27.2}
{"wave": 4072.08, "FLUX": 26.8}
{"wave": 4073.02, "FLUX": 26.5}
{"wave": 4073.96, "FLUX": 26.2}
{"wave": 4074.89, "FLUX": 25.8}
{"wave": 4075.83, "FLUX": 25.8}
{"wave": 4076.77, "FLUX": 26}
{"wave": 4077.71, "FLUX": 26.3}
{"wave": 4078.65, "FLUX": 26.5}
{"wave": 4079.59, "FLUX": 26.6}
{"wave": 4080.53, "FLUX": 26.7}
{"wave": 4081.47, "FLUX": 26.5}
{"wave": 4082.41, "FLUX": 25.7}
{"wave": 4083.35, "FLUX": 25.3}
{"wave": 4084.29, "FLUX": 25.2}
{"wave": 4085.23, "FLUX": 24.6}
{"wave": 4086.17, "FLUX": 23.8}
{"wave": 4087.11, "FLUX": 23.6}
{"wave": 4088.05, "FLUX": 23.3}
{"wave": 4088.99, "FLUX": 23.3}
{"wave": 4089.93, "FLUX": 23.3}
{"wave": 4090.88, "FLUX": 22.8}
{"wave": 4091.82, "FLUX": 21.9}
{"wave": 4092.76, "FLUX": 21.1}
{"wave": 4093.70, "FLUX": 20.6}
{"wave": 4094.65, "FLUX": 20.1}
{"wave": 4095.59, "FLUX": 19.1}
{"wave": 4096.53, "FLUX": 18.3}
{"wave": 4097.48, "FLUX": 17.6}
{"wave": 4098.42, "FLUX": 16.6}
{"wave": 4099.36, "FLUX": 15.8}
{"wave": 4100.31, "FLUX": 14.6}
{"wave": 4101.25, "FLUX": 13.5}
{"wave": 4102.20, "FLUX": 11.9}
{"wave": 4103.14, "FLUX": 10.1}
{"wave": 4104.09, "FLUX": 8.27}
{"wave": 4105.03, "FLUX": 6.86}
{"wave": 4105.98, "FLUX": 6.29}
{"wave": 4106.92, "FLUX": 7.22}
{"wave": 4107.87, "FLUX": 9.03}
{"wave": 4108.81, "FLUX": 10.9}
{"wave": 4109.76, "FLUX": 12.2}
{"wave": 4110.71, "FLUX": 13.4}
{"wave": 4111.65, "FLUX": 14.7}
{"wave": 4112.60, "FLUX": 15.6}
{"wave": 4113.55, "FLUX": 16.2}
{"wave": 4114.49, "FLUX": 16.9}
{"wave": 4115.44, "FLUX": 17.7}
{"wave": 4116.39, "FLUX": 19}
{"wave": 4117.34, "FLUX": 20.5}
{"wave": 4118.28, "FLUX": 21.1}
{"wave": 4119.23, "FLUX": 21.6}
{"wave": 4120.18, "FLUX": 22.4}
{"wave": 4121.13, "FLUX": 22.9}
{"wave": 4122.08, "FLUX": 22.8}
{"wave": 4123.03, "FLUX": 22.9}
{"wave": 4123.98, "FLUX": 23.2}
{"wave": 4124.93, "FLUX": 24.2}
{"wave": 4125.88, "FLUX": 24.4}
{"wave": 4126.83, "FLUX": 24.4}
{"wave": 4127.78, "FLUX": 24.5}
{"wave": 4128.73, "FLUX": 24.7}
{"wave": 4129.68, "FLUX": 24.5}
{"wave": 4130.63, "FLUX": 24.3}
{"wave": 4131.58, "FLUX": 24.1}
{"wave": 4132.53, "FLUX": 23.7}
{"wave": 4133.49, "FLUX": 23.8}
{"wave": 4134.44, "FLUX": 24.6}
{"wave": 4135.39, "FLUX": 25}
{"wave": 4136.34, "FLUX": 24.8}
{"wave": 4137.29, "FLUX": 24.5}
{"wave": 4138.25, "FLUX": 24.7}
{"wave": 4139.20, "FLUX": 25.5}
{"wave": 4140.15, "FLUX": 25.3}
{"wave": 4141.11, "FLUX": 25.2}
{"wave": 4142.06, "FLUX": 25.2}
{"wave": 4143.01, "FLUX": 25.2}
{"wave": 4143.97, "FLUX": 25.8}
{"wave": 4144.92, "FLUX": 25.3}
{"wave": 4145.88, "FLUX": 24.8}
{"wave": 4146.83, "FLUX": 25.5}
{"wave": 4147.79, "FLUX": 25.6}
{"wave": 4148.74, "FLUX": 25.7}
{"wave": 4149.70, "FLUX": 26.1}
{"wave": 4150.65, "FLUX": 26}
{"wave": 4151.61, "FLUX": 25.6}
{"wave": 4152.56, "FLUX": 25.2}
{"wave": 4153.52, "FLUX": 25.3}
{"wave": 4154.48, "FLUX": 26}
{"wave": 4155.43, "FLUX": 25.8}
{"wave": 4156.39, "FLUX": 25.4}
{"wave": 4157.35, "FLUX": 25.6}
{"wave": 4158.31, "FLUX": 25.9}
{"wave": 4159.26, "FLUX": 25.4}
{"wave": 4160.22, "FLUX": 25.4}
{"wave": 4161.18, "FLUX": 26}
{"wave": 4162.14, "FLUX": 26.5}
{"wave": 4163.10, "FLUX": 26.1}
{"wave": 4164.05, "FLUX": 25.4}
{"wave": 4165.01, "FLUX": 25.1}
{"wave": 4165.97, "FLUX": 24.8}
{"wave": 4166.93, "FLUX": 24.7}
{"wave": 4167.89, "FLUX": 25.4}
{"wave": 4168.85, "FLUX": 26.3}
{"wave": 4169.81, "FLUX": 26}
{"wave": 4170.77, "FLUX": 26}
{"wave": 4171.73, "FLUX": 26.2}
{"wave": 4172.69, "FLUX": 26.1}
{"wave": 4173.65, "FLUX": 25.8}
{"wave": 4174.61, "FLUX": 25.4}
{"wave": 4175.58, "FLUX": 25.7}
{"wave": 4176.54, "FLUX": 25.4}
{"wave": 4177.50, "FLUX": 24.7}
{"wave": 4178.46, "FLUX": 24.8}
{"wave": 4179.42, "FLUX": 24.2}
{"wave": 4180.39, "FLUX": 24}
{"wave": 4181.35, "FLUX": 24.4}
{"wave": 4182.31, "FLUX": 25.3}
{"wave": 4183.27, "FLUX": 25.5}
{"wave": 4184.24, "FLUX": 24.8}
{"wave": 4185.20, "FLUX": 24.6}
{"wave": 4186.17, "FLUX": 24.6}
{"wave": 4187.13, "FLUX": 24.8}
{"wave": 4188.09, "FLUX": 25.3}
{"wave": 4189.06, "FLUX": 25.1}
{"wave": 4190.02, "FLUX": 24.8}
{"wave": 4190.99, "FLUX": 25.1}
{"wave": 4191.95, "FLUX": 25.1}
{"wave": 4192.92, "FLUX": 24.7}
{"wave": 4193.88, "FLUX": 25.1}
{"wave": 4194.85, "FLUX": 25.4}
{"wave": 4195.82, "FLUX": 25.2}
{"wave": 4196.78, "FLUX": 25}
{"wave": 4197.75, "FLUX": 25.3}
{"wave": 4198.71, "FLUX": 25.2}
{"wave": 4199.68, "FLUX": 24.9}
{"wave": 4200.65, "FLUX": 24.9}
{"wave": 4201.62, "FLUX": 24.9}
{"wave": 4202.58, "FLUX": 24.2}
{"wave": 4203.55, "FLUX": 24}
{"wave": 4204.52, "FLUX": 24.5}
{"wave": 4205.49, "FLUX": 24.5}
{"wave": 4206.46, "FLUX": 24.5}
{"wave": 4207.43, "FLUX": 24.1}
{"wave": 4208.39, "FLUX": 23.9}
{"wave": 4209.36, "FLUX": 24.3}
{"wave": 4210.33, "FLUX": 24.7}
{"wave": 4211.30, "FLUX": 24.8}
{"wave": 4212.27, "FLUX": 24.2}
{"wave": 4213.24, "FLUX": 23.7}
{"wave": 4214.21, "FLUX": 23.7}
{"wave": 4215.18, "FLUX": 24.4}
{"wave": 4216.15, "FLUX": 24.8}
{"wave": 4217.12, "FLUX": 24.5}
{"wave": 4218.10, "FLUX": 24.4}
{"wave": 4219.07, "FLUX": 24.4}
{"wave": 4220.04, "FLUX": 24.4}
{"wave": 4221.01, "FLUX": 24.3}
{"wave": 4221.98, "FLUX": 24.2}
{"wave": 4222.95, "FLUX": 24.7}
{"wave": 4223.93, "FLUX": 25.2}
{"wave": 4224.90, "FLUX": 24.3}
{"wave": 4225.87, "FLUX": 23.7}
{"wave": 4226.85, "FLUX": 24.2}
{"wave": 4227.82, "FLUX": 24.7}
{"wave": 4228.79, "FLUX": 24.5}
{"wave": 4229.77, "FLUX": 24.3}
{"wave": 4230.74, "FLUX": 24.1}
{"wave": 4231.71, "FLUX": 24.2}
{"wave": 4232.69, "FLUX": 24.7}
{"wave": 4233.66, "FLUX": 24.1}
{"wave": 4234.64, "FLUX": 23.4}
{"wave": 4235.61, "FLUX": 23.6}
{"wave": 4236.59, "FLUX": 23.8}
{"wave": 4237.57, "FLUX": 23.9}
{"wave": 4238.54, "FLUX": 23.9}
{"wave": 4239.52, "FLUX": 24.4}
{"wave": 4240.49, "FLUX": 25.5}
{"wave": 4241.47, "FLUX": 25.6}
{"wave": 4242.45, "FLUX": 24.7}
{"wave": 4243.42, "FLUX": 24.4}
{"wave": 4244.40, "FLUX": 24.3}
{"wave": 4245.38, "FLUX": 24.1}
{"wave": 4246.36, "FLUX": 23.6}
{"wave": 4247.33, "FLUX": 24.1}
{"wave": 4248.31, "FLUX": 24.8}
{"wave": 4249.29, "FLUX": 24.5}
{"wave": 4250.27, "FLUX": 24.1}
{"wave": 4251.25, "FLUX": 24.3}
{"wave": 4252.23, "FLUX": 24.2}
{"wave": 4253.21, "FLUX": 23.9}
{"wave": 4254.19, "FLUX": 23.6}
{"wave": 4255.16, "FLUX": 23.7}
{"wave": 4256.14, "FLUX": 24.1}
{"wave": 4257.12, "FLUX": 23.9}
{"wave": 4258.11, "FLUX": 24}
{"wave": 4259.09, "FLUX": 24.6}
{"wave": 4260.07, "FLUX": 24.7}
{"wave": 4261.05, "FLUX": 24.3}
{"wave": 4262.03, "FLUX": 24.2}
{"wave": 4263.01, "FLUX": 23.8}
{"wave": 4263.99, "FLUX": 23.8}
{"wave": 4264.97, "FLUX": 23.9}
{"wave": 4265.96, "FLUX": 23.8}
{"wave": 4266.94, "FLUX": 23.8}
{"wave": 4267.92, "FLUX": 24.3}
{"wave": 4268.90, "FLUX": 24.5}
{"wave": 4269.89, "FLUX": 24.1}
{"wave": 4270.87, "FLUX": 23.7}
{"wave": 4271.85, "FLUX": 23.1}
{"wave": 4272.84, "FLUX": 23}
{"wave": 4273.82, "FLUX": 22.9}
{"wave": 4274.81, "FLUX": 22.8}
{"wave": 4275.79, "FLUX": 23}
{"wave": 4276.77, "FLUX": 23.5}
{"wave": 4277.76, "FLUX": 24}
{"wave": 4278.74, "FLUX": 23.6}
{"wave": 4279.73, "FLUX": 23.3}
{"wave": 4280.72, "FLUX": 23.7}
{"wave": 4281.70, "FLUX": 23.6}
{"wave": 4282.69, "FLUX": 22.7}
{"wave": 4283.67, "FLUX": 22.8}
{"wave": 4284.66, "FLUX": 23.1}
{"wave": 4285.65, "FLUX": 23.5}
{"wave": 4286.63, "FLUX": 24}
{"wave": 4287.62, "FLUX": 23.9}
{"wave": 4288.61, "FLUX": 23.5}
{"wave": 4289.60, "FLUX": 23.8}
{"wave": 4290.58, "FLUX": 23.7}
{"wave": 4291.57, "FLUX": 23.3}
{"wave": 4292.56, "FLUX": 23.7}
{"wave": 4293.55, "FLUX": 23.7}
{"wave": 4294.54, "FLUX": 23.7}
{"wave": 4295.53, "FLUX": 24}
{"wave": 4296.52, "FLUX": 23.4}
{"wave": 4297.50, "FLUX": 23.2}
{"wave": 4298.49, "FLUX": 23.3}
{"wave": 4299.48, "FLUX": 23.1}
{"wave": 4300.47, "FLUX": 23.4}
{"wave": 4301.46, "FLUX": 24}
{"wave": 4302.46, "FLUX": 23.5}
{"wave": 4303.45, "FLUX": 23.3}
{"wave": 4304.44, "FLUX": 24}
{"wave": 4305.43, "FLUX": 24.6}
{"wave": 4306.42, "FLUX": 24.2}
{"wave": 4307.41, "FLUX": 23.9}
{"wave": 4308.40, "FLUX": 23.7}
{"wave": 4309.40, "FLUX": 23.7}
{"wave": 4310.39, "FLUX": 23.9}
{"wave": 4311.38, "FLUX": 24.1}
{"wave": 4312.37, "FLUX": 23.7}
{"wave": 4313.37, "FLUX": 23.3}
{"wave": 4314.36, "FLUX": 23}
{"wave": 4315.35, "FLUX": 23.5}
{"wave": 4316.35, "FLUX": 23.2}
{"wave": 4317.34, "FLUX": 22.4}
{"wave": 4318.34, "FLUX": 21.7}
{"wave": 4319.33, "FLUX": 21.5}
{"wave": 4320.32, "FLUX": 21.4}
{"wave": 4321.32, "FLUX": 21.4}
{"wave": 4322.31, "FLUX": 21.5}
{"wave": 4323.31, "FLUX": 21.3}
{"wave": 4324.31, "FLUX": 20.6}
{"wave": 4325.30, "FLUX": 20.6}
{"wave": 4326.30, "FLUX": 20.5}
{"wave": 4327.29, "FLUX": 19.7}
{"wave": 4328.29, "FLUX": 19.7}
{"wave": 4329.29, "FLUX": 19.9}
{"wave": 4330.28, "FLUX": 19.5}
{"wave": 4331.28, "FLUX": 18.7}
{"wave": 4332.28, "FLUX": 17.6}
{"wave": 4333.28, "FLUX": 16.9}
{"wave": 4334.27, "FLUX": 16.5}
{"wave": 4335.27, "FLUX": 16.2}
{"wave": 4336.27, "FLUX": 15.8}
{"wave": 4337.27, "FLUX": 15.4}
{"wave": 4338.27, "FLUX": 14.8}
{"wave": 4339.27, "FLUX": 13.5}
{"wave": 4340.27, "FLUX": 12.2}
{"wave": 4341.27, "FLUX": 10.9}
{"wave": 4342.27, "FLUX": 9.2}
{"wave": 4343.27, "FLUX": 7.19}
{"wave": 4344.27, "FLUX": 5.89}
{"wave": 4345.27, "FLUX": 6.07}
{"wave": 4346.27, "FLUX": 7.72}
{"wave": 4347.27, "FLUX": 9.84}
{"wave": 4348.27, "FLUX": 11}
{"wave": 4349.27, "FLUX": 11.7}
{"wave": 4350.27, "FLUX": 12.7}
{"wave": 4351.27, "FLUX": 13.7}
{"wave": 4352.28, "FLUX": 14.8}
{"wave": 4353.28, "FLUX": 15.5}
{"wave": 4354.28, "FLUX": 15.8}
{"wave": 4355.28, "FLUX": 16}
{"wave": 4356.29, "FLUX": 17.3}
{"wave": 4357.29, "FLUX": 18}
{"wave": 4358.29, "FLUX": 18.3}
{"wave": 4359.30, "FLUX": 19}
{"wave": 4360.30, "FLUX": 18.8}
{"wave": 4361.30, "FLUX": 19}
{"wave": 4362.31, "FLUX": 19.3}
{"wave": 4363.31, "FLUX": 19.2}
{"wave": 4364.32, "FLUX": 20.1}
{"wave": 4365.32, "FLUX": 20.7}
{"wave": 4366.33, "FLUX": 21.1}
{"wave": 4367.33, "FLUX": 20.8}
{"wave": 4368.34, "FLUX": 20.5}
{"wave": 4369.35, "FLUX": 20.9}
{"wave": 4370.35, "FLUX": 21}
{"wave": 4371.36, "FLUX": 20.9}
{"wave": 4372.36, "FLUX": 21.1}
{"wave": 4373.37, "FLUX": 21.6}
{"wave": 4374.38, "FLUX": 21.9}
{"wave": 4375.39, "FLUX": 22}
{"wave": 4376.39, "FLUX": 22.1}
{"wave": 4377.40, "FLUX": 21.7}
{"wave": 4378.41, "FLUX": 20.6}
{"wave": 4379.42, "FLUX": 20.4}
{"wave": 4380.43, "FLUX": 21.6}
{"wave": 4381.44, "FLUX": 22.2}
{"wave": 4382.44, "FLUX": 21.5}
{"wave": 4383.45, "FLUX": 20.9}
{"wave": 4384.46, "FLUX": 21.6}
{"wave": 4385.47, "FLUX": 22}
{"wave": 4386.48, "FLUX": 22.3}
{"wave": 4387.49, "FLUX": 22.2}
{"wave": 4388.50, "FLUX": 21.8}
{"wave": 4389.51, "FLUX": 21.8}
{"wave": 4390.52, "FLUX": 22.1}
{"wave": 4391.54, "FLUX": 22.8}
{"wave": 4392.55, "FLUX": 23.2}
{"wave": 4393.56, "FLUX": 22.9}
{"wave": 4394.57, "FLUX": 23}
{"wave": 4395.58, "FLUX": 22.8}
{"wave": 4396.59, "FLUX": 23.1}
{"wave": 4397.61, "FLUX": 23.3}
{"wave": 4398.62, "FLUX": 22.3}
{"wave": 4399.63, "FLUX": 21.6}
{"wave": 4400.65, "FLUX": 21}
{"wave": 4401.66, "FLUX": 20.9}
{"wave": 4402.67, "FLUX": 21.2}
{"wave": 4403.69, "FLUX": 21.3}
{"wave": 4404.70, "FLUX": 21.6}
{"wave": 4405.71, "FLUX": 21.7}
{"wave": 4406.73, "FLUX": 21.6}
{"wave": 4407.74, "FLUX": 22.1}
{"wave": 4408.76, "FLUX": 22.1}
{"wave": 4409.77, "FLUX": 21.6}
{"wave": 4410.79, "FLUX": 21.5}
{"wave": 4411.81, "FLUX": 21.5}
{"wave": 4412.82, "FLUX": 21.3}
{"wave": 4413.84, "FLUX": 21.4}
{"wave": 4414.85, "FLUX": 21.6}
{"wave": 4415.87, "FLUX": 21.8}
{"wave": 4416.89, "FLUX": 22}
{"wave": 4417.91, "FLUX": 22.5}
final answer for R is -0.22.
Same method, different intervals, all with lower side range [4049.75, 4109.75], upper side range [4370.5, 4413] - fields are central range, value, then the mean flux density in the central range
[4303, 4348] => 0.18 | 18.6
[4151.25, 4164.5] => -0.15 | 25.7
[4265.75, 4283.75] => -0.07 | 23.5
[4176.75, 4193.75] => -0.12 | 24.8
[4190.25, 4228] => -0.11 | 24.6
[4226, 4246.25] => -0.10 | 24.3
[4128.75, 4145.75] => -0.11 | 24.8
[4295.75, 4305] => -0.07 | 23.5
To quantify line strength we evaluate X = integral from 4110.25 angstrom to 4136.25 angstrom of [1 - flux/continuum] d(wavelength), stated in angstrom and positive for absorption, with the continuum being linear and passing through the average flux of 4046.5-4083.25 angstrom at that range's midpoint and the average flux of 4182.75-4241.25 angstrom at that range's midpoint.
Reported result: 4.31 angstrom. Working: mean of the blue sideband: 26.9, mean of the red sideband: 24.5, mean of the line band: 21.7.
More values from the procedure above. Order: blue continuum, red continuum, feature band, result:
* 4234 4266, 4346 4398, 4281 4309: -1.40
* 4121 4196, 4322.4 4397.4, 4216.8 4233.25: -1.13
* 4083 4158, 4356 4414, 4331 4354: 9.19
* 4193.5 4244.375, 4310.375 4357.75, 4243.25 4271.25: -2.75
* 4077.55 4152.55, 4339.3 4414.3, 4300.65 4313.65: -2.79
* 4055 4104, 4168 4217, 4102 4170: 6.46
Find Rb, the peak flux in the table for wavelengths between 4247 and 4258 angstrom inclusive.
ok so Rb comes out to 24.8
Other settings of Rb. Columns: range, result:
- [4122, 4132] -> 24.7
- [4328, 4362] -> 19.9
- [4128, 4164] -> 26.5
